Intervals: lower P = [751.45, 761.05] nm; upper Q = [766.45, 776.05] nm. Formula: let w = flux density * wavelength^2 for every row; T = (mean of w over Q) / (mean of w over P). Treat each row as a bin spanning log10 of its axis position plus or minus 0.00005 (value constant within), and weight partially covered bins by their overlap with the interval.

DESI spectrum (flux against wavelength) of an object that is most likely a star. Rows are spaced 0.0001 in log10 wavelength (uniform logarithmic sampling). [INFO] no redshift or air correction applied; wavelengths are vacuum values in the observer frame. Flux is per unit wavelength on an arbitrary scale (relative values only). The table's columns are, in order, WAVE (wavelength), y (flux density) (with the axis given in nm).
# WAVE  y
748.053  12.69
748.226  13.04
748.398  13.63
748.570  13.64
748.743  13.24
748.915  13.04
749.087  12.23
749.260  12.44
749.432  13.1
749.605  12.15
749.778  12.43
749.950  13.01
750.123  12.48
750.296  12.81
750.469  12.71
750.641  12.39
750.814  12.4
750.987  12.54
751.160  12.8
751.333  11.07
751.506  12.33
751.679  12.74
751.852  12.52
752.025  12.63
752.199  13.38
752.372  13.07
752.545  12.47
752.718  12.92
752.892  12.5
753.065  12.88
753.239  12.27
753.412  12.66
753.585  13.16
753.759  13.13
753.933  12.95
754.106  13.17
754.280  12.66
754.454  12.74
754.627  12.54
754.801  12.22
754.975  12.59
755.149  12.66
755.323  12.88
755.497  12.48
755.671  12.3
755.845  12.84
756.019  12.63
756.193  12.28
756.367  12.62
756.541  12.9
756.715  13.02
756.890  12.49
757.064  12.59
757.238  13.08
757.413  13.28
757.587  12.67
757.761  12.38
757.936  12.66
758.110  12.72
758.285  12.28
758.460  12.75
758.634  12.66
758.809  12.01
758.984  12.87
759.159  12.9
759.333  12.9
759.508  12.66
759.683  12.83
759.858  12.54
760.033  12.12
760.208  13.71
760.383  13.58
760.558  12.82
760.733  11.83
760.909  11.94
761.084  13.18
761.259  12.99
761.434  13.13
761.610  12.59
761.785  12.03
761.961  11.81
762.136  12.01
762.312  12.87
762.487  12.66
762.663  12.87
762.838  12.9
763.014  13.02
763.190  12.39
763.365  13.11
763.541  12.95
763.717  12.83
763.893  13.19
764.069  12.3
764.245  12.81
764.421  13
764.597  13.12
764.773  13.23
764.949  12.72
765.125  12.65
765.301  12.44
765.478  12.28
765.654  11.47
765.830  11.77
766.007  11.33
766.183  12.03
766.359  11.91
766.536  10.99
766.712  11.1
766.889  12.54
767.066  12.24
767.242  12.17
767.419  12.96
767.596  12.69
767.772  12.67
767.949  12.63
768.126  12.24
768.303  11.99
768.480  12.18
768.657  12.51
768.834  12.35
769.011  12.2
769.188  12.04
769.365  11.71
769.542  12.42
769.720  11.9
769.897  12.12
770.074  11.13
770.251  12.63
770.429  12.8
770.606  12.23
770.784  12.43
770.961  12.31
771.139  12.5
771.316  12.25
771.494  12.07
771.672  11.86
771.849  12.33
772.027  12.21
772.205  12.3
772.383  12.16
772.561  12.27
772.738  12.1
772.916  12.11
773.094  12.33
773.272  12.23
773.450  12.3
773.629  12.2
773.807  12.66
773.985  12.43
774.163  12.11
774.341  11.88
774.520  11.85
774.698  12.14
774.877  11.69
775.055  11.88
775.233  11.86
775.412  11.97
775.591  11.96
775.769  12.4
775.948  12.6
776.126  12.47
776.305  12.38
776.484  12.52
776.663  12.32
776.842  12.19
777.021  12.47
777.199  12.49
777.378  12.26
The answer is 1.00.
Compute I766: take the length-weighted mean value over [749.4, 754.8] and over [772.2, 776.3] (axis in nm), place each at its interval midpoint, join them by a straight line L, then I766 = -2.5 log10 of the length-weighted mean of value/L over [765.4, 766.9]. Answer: 0.06 mag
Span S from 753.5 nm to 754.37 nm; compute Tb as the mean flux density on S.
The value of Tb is 13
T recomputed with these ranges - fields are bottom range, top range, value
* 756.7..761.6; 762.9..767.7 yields 0.99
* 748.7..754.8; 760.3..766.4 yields 1.02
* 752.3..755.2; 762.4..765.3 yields 1.04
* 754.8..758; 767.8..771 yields 1.00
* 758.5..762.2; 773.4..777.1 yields 1.00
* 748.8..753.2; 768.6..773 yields 1.02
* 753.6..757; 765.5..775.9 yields 1.00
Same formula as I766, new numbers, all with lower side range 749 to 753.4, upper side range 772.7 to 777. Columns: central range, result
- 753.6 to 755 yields -0.021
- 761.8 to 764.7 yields -0.030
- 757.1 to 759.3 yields -0.020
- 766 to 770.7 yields 0.013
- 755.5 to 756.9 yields -0.012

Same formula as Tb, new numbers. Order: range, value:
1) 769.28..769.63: 12.1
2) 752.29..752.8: 12.8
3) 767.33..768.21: 12.6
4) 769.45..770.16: 11.9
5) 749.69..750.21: 12.6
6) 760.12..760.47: 13.6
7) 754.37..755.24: 12.6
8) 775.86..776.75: 12.5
